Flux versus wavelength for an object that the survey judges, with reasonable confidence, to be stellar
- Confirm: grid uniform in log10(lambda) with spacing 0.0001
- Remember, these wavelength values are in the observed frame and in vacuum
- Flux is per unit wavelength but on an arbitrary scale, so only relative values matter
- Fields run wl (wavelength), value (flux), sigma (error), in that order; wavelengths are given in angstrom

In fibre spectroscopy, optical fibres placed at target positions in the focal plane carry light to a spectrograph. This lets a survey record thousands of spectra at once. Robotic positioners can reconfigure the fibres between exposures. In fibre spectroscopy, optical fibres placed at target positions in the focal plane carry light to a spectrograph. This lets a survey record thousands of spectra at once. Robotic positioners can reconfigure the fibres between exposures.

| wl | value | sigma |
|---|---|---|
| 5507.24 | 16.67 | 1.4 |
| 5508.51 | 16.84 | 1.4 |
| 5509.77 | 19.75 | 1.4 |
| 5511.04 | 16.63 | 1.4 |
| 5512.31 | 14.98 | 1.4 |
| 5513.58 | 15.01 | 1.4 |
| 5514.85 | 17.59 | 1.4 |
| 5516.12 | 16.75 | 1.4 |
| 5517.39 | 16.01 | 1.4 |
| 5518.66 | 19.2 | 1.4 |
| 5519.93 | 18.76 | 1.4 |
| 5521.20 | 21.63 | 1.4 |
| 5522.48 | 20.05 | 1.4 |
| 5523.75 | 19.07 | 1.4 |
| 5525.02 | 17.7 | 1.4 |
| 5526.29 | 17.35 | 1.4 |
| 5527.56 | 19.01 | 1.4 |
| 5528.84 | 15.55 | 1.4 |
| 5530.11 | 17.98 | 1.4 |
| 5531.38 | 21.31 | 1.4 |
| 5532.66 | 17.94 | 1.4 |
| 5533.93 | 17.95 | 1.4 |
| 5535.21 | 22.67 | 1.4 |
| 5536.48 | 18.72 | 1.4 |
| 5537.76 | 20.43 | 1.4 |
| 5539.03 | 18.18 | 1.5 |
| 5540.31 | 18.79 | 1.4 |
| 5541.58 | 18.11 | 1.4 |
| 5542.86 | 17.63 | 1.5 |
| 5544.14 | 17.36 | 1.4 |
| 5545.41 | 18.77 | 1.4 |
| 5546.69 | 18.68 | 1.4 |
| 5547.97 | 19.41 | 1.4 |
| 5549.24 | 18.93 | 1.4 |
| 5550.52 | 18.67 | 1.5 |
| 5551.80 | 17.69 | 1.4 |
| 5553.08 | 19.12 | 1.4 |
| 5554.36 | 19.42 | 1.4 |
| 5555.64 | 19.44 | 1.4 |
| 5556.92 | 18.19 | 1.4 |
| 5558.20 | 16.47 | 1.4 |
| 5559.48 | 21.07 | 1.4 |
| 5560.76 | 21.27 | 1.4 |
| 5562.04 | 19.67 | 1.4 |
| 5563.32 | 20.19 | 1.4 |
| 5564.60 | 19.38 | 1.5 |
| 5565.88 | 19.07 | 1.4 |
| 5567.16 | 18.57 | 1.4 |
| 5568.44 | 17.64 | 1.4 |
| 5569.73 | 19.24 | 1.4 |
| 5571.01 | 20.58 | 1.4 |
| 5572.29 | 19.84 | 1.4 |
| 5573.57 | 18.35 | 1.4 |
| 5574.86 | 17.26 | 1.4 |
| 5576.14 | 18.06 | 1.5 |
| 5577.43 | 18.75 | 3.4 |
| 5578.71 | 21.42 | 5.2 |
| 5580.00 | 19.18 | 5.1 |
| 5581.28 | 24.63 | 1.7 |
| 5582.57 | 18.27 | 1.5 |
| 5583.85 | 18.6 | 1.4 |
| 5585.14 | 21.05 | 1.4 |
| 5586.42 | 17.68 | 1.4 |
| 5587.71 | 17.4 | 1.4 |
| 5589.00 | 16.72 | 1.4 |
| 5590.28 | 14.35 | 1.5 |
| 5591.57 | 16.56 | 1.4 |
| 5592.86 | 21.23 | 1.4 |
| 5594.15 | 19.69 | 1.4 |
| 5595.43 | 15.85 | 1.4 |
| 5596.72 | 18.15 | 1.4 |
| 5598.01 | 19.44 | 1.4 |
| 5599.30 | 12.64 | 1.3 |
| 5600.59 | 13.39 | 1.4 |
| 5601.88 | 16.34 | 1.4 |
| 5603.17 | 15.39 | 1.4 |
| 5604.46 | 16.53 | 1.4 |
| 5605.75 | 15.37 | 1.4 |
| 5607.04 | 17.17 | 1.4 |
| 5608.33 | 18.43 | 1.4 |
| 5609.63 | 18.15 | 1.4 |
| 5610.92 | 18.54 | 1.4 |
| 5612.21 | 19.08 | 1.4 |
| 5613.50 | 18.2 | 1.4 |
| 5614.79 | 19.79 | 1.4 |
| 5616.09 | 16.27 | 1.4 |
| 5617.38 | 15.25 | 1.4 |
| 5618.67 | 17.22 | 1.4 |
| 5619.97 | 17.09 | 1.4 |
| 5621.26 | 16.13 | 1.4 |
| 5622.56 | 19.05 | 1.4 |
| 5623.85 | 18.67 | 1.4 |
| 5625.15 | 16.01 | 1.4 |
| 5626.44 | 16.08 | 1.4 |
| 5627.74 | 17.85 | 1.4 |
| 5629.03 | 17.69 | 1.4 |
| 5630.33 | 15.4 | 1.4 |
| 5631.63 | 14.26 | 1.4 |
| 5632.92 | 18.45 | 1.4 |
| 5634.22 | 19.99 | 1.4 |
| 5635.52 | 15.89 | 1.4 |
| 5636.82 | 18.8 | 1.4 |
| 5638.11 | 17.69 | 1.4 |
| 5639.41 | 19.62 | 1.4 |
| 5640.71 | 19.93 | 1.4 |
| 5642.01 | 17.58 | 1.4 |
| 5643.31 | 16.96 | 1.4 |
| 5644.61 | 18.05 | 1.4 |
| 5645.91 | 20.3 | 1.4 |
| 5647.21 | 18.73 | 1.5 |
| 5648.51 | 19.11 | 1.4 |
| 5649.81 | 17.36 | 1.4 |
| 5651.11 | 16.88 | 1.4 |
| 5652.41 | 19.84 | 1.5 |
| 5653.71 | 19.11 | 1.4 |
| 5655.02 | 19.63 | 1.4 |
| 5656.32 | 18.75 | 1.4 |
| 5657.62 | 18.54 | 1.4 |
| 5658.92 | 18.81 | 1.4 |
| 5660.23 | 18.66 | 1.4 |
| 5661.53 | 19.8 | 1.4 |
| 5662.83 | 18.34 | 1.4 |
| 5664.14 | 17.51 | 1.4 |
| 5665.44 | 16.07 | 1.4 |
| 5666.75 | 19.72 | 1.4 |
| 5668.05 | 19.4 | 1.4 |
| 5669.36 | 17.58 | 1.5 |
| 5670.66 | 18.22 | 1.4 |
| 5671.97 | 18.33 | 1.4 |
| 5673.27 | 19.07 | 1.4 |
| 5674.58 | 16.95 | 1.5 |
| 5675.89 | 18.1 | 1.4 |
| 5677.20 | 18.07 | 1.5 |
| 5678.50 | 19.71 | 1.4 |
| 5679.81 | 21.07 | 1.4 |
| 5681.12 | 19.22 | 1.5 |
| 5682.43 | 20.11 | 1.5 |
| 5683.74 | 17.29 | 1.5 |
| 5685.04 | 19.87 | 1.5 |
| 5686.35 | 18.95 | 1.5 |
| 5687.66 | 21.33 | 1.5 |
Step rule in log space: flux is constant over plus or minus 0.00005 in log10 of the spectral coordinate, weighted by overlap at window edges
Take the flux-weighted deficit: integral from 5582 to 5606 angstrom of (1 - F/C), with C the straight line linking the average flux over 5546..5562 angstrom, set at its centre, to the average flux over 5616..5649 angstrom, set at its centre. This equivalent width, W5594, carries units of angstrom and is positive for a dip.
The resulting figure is 1.6 angstrom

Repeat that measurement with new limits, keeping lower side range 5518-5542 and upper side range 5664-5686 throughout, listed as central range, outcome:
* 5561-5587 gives -0.7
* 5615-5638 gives 2.0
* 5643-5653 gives 0.1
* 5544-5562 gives 0.0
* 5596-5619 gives 2.2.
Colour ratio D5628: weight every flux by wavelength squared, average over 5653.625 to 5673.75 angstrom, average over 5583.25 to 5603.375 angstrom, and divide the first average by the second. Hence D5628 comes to 1.11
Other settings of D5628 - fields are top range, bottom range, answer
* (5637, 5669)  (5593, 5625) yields 1.10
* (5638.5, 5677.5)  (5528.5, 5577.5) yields 1.02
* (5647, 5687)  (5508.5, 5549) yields 1.07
